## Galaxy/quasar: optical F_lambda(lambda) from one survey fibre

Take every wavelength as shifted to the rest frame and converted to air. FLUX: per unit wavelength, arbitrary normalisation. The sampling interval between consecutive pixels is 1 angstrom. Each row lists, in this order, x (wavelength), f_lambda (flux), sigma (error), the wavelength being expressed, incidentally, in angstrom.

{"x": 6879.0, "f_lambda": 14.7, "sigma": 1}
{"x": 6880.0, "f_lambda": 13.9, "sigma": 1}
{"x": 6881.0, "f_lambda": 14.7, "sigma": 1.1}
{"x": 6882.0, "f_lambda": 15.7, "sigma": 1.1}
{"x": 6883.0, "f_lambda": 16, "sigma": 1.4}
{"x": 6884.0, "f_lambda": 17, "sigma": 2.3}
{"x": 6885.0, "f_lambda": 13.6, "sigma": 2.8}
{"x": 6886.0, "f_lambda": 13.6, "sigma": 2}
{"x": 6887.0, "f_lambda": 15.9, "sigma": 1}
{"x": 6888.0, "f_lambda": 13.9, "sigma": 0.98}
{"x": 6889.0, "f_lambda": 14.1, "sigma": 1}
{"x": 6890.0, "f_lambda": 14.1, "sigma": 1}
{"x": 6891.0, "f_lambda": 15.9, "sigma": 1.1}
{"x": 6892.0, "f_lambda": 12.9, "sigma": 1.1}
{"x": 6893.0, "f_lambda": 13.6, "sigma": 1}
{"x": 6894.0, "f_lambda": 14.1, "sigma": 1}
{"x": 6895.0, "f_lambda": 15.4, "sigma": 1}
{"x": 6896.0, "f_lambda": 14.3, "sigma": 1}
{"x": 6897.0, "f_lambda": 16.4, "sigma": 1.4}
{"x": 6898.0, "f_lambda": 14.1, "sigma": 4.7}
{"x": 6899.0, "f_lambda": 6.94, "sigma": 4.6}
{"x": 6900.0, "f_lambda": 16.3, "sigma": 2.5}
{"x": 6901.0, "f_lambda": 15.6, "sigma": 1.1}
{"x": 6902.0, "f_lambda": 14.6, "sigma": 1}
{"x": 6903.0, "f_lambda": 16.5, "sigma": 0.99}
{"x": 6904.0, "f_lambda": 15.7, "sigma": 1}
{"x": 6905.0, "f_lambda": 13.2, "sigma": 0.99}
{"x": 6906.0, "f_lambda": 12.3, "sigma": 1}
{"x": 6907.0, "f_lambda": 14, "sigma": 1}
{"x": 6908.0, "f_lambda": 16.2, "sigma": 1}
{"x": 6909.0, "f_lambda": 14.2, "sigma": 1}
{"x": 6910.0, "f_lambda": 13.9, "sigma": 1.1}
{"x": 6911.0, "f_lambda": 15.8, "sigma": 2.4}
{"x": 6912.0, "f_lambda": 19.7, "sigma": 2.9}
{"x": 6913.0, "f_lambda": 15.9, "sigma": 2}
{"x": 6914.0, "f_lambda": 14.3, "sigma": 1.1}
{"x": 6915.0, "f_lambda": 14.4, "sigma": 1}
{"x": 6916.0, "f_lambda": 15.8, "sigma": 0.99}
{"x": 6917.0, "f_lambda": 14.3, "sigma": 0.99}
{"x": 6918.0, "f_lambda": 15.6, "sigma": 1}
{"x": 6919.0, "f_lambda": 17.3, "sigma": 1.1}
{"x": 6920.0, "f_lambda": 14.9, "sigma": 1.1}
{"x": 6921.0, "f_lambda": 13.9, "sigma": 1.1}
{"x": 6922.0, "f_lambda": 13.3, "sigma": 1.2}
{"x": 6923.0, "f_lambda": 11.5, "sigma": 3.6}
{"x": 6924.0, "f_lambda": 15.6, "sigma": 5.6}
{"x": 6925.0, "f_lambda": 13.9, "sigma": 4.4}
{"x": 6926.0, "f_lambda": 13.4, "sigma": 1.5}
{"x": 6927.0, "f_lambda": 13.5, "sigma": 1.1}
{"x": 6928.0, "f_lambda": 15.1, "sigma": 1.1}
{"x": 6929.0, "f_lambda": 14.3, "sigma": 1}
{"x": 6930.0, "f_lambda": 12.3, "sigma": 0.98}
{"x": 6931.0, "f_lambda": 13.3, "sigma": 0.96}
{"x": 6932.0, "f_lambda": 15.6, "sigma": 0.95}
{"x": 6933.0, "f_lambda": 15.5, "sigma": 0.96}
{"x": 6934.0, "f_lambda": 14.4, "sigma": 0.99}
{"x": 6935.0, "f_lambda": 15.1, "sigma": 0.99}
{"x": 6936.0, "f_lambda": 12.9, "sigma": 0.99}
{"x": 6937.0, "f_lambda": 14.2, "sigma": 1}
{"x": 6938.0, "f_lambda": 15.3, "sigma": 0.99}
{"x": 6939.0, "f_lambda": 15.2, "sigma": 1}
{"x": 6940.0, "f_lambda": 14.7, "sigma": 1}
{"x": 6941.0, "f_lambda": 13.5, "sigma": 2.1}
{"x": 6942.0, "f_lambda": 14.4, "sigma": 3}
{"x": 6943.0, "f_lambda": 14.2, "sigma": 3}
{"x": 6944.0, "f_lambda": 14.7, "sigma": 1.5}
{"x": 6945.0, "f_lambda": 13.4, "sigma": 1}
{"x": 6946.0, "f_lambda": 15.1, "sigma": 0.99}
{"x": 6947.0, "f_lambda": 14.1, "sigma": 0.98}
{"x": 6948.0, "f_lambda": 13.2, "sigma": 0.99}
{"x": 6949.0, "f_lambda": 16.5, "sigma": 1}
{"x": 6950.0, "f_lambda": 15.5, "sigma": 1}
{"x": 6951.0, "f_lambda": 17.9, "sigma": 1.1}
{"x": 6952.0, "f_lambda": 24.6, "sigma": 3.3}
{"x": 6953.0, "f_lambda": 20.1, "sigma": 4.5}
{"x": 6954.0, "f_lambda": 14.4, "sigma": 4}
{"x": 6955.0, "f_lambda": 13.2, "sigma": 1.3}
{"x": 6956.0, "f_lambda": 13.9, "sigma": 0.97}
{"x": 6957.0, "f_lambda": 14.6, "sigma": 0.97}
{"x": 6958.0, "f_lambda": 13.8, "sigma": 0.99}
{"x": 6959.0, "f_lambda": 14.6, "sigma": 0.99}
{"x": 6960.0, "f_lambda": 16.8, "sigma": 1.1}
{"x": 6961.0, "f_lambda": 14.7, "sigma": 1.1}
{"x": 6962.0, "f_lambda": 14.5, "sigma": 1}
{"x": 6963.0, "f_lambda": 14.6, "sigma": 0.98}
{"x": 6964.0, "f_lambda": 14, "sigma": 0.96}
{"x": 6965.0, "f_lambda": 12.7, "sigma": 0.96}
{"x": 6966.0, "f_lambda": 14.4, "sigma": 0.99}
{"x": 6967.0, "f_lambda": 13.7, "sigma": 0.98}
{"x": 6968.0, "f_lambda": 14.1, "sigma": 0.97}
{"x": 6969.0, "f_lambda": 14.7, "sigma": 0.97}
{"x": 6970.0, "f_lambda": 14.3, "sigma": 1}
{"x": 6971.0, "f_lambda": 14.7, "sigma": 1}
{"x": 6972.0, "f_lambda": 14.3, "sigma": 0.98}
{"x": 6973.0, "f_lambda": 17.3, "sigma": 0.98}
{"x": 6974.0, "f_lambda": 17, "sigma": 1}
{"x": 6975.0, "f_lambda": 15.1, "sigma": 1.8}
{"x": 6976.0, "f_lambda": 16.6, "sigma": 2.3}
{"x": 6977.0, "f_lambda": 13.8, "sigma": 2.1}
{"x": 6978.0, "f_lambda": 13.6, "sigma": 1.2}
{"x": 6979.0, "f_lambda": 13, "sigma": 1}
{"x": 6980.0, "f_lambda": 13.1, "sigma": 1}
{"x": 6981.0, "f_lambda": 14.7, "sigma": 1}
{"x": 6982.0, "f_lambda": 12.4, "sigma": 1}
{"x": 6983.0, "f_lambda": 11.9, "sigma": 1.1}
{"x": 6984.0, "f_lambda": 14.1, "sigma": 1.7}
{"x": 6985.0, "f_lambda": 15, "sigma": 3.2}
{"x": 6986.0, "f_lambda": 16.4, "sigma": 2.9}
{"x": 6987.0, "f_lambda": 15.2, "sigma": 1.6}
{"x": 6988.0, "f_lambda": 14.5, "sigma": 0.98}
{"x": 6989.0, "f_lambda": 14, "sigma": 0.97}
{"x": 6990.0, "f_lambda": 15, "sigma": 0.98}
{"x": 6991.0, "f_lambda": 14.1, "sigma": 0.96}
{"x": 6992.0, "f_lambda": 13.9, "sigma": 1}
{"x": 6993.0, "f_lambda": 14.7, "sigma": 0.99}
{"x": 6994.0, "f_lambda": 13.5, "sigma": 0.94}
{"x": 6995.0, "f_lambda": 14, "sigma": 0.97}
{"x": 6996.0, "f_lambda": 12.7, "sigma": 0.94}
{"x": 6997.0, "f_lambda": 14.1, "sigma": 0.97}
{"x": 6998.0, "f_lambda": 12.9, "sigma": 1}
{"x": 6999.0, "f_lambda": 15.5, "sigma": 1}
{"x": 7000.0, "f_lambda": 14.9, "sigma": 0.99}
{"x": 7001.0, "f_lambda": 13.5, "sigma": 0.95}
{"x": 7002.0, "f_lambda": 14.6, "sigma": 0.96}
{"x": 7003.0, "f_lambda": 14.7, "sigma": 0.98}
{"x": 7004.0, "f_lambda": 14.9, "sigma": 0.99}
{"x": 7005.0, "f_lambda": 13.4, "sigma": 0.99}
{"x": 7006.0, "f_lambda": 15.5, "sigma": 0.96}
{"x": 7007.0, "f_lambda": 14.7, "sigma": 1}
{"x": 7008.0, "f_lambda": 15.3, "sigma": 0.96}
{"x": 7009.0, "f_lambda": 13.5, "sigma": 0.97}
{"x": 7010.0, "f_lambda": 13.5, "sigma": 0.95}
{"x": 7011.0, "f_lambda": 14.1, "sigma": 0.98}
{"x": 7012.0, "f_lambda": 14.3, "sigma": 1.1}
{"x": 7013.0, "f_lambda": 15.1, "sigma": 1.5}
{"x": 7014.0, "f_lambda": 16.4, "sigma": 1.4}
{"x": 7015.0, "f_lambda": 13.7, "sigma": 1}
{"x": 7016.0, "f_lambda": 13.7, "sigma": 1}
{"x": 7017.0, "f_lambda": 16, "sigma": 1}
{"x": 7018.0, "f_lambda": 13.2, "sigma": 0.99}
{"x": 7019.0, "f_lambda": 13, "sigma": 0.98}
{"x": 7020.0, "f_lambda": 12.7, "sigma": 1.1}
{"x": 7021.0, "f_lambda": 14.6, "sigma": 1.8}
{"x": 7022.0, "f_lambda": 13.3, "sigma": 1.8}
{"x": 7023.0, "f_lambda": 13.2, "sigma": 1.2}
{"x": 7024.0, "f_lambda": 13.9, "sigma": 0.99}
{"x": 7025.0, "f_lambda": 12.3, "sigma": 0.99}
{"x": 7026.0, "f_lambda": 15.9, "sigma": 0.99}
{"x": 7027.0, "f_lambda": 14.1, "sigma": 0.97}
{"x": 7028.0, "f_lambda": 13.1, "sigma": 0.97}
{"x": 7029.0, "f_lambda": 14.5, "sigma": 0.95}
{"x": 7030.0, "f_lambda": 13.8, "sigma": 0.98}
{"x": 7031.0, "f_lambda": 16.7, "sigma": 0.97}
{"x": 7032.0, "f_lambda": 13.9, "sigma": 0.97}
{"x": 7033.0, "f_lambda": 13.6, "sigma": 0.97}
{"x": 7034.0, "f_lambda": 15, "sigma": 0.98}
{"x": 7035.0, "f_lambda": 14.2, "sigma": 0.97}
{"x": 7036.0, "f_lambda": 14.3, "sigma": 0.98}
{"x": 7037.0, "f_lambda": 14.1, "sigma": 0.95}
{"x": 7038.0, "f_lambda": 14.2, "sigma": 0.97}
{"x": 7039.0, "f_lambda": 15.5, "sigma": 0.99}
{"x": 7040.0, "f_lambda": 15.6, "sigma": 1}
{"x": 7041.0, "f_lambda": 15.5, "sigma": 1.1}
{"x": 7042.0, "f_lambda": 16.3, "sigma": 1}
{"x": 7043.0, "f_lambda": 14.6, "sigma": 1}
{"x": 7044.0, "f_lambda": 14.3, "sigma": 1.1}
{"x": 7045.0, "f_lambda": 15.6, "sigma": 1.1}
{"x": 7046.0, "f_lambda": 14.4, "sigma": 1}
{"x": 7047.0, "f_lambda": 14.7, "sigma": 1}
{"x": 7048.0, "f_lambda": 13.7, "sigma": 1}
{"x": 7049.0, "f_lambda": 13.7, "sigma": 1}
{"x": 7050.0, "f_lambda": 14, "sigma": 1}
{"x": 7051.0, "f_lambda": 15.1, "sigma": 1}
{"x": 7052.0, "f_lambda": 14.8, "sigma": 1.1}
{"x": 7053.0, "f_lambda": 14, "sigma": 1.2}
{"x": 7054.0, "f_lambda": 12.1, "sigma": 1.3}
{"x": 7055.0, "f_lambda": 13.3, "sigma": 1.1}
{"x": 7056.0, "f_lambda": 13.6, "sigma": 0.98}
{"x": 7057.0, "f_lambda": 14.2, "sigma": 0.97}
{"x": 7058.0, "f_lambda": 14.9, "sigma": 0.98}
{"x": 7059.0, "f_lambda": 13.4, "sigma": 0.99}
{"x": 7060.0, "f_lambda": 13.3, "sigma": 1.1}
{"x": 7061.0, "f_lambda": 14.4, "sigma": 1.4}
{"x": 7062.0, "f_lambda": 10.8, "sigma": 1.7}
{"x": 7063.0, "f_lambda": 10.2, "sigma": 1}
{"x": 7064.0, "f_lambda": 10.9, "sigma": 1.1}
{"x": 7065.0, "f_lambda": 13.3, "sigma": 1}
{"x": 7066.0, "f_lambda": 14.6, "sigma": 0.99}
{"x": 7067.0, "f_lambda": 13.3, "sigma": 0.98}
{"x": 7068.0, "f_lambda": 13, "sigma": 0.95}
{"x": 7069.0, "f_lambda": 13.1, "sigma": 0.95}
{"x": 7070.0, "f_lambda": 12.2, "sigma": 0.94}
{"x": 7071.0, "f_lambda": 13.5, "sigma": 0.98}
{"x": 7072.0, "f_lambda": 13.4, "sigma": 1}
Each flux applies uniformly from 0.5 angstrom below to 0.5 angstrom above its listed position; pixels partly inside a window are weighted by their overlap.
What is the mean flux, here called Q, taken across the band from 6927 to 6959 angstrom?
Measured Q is 15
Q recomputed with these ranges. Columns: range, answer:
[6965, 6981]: 14.6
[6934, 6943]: 14.4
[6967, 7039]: 14.3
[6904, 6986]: 14.7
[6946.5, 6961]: 15.9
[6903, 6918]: 15.1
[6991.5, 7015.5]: 14.3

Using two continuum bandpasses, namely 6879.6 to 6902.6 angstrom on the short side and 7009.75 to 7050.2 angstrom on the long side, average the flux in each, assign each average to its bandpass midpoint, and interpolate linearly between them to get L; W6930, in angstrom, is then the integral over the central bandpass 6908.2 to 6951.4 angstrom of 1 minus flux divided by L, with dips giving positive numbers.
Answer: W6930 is -0.75 angstrom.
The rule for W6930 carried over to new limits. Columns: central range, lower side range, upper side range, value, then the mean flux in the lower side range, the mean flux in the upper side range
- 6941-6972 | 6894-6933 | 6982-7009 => -1.3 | 14.6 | 14.3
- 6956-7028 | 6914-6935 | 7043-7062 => -0.5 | 14.4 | 14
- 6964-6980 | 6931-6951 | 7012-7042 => 0.0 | 14.7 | 14.3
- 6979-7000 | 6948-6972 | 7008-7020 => 0.9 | 15.3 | 14.2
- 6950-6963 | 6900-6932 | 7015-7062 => -1.3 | 14.7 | 14.2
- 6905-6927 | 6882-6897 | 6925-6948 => -0.4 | 14.7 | 14.2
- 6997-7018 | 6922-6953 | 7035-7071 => -0.3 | 14.8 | 13.9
